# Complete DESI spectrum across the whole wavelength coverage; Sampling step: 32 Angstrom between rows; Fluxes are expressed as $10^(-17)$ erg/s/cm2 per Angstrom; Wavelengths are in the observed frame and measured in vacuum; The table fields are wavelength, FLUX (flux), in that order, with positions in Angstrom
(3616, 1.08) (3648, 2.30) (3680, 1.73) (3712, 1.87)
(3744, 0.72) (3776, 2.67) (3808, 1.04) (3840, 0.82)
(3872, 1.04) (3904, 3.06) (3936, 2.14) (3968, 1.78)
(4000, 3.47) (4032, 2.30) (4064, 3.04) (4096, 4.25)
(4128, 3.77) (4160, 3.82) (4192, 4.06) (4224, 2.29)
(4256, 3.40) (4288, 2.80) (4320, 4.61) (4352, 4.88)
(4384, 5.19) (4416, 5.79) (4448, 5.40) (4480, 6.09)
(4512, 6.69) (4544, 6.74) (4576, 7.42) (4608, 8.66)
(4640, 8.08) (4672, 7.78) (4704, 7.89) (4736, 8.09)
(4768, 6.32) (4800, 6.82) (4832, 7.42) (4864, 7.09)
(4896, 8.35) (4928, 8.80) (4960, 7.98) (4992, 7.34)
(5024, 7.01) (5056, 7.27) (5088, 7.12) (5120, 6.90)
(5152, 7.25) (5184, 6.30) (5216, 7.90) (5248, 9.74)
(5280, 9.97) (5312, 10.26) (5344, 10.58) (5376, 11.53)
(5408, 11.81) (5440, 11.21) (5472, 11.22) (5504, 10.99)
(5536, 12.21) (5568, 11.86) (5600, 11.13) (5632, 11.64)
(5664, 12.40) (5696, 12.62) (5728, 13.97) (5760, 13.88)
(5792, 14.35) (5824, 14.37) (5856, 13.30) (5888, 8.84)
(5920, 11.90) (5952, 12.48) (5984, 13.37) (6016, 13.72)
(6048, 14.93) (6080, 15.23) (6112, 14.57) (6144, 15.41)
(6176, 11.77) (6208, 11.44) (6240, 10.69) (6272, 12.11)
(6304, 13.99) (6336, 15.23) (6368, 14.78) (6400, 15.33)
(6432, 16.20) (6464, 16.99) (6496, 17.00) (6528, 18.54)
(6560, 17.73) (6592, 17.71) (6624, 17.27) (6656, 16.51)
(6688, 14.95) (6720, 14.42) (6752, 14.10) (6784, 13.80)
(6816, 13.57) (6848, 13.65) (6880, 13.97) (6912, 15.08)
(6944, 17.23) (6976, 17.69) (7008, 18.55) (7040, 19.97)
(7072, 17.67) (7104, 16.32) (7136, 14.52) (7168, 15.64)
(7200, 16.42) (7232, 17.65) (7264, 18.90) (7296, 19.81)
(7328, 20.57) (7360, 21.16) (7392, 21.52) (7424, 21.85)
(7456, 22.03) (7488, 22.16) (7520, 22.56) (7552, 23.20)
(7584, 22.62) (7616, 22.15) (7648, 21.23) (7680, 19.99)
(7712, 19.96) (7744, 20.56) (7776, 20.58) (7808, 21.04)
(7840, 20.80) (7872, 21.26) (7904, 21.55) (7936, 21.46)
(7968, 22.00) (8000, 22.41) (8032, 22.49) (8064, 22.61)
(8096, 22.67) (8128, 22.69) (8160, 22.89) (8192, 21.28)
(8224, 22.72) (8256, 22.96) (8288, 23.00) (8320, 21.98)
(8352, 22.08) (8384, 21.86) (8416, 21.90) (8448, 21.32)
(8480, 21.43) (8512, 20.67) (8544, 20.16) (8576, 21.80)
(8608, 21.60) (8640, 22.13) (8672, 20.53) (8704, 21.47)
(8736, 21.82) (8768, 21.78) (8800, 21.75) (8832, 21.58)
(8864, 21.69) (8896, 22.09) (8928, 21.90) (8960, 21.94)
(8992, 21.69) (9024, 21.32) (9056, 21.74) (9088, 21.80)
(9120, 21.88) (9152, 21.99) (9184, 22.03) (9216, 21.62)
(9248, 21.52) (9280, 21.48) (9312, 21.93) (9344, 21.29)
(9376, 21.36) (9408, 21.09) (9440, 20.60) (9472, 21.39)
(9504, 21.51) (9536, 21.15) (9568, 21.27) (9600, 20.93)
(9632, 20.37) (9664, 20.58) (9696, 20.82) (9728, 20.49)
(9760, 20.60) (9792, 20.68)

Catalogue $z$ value 0.000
